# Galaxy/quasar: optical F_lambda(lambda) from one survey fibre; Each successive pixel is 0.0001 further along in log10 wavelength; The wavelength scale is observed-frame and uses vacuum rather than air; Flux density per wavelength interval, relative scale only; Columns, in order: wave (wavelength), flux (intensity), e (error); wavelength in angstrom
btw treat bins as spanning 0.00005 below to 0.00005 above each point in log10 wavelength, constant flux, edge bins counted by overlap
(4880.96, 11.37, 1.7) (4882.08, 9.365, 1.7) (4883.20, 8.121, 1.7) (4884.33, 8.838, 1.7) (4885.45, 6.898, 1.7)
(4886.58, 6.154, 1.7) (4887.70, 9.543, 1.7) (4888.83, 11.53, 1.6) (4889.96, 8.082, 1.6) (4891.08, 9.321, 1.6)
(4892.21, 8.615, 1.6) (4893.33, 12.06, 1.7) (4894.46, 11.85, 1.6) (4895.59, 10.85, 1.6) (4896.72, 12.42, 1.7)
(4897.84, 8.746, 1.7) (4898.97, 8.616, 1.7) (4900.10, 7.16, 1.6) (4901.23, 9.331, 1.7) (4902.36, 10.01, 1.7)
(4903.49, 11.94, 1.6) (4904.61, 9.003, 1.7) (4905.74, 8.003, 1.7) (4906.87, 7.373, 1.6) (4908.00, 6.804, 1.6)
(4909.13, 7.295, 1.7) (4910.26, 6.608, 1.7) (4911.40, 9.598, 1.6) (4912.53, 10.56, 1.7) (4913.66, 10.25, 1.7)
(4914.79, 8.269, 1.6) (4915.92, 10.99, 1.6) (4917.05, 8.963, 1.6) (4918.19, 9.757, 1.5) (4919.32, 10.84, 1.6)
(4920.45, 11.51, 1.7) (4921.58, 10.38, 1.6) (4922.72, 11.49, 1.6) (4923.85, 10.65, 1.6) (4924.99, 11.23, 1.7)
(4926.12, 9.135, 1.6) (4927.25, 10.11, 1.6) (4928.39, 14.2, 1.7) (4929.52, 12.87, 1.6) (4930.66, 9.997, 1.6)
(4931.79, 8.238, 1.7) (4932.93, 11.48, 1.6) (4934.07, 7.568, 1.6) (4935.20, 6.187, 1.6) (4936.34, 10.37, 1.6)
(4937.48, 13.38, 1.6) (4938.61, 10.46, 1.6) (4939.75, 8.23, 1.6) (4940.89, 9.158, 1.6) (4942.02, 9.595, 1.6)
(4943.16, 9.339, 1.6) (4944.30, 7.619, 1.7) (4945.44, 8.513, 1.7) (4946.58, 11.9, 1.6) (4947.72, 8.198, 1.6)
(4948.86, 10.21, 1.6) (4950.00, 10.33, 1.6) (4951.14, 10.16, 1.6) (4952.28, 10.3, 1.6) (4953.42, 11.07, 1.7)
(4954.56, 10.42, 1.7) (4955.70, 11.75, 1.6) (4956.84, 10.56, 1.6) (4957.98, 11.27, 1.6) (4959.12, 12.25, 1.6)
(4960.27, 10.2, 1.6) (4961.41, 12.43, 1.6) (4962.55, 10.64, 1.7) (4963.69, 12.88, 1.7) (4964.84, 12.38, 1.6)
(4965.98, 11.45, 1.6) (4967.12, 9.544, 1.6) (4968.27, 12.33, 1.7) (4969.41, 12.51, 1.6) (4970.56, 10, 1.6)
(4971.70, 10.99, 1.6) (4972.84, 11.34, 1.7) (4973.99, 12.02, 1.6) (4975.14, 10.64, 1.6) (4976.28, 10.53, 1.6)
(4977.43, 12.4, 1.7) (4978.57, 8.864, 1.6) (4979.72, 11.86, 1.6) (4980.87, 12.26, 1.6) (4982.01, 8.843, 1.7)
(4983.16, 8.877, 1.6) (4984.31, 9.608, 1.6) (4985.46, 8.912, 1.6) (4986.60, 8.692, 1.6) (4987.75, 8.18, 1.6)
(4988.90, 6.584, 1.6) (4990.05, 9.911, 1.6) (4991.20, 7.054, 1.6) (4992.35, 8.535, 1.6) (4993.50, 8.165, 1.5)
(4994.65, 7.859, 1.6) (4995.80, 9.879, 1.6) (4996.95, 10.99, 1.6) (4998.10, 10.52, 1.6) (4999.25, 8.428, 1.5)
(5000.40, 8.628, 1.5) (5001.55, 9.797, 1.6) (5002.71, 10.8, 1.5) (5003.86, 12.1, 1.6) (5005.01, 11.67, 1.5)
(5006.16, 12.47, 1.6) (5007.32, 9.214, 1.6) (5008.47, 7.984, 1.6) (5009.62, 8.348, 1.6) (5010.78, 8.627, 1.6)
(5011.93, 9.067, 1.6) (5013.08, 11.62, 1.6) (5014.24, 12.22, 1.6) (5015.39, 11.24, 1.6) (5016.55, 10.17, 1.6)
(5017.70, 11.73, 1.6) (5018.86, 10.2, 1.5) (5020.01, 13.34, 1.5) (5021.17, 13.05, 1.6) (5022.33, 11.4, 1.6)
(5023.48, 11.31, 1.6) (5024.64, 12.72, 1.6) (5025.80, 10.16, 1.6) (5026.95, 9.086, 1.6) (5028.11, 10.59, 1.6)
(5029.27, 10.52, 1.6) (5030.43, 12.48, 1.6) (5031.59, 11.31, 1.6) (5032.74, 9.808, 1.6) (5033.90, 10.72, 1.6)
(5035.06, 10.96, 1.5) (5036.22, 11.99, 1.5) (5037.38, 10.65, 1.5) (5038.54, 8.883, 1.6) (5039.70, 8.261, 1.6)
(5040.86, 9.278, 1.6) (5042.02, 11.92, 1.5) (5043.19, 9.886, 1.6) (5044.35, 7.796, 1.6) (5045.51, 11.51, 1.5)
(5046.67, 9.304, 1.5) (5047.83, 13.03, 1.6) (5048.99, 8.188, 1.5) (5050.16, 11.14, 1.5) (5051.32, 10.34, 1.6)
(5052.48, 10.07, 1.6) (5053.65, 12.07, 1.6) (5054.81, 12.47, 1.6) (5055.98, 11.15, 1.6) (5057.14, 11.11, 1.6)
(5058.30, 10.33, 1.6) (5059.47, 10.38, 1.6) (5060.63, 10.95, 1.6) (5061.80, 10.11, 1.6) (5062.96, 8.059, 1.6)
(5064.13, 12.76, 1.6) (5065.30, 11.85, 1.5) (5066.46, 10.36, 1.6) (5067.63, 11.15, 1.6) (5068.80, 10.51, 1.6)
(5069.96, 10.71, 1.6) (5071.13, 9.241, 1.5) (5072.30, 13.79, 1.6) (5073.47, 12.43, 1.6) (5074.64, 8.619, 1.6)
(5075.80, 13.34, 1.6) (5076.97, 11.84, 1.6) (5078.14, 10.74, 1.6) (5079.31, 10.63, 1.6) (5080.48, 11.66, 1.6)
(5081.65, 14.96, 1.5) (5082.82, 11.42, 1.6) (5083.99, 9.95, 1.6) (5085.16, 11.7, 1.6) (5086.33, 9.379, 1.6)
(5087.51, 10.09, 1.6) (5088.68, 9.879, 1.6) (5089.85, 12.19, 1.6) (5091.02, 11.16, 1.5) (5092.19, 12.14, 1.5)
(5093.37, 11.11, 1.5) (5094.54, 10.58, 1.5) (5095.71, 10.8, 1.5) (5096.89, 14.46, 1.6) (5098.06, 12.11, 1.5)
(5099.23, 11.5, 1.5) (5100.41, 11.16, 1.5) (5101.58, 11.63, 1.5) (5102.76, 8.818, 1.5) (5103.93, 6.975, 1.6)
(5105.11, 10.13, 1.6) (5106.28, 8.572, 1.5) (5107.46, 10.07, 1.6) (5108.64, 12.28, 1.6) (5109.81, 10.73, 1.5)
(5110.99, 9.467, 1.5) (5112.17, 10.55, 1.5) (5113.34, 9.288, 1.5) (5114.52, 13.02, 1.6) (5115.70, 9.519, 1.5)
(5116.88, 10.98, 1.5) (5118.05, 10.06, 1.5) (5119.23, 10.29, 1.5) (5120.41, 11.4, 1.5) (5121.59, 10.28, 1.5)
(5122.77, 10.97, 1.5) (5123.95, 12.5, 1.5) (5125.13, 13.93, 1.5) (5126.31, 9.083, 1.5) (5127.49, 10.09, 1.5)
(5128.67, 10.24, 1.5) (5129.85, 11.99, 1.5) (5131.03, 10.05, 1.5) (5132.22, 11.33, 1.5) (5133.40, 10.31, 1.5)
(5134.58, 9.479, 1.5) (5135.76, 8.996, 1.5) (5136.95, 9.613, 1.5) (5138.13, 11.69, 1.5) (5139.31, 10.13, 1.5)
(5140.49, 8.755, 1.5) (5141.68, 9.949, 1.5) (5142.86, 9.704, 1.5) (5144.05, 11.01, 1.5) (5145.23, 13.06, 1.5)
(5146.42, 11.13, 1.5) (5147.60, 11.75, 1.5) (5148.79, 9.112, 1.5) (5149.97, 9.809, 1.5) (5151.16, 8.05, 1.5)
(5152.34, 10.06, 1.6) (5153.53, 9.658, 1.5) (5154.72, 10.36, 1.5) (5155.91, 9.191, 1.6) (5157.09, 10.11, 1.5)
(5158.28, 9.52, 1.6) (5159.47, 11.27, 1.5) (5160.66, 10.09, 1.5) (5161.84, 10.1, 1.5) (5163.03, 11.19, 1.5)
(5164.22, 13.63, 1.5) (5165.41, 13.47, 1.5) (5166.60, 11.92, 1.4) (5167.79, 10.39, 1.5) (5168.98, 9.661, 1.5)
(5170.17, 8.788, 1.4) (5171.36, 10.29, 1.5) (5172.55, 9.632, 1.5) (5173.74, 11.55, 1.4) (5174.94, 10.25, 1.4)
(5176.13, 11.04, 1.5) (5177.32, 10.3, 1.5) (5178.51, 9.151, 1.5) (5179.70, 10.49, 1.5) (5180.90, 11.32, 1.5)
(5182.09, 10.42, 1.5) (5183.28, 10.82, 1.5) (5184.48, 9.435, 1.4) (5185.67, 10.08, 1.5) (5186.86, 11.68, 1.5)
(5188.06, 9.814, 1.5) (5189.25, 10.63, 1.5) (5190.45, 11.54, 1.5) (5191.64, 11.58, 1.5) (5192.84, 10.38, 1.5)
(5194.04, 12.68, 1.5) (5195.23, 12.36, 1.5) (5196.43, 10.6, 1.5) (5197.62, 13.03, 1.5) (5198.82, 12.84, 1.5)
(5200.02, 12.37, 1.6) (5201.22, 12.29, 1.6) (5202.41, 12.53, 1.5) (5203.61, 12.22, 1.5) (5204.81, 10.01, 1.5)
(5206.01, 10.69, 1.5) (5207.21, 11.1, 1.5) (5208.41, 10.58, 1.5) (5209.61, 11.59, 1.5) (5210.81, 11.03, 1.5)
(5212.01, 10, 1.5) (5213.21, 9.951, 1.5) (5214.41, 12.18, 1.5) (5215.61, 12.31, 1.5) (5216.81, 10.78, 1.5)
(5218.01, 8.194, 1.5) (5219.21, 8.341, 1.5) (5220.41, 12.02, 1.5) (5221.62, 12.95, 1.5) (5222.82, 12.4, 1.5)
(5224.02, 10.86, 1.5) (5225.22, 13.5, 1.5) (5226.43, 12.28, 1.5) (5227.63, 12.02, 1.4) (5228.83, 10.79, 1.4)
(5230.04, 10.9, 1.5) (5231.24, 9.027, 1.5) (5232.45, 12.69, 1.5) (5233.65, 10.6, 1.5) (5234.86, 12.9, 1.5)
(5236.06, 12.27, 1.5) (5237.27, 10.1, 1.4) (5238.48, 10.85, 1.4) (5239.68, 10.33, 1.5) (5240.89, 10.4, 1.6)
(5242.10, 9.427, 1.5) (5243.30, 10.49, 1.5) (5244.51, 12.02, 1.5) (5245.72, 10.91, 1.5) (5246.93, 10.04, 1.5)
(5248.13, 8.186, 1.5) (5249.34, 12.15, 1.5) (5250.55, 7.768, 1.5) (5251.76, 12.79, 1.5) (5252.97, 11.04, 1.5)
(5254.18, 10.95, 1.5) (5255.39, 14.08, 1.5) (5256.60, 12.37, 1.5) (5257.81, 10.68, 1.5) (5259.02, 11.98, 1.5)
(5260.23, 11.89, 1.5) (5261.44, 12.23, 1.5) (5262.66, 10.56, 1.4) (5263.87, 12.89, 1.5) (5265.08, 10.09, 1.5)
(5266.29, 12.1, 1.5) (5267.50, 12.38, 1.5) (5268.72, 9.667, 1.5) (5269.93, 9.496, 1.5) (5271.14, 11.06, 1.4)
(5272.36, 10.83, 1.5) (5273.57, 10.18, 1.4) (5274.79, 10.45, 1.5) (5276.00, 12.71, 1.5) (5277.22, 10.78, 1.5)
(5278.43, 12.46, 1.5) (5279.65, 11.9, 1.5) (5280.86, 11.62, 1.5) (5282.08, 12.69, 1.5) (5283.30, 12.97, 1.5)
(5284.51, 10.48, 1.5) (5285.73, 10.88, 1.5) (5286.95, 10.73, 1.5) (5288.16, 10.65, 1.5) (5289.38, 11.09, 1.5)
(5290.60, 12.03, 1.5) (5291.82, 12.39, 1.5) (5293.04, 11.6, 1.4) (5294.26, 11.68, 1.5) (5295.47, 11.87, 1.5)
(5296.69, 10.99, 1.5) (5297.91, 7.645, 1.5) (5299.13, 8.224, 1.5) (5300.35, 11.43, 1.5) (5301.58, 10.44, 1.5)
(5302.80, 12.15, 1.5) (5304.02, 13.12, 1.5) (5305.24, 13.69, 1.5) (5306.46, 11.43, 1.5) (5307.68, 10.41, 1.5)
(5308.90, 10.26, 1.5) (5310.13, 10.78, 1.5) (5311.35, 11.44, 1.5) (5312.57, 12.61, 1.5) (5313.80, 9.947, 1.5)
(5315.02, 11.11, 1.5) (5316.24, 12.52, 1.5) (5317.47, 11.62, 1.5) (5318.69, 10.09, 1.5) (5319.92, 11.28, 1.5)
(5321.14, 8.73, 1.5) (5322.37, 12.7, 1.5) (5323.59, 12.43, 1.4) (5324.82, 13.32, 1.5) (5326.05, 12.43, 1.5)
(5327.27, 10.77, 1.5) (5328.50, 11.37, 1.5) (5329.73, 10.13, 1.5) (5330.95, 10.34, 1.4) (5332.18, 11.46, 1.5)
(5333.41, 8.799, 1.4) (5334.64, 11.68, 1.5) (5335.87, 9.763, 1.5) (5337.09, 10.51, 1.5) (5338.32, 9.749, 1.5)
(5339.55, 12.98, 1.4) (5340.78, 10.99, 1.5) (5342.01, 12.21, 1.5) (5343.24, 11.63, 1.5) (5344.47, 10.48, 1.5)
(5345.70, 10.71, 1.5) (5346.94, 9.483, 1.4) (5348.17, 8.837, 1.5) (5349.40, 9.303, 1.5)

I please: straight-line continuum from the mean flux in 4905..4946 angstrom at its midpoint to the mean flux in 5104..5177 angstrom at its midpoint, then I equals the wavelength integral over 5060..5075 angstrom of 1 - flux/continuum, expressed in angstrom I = -0.9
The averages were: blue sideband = 9.64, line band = 10.8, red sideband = 10.5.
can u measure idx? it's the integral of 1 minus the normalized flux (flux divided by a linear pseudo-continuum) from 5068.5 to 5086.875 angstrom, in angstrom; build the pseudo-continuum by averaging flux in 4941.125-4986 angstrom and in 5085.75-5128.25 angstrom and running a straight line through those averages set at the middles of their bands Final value -1.02 angstrom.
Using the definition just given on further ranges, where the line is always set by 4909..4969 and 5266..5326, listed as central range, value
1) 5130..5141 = 0.74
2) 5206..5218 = 0.18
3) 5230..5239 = -0.05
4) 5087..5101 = -0.91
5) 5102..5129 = 0.97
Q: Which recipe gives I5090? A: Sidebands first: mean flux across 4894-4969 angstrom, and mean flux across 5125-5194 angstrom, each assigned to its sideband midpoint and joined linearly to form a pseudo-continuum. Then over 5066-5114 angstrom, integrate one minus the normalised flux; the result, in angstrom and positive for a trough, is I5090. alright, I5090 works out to -2.6 angstrom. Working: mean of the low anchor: 10.1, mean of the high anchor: 10.5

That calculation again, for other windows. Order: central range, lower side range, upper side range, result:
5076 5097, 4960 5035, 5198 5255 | -1.2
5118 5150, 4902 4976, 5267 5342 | 0.4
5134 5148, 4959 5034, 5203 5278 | 0.5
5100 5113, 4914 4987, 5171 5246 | 1.0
